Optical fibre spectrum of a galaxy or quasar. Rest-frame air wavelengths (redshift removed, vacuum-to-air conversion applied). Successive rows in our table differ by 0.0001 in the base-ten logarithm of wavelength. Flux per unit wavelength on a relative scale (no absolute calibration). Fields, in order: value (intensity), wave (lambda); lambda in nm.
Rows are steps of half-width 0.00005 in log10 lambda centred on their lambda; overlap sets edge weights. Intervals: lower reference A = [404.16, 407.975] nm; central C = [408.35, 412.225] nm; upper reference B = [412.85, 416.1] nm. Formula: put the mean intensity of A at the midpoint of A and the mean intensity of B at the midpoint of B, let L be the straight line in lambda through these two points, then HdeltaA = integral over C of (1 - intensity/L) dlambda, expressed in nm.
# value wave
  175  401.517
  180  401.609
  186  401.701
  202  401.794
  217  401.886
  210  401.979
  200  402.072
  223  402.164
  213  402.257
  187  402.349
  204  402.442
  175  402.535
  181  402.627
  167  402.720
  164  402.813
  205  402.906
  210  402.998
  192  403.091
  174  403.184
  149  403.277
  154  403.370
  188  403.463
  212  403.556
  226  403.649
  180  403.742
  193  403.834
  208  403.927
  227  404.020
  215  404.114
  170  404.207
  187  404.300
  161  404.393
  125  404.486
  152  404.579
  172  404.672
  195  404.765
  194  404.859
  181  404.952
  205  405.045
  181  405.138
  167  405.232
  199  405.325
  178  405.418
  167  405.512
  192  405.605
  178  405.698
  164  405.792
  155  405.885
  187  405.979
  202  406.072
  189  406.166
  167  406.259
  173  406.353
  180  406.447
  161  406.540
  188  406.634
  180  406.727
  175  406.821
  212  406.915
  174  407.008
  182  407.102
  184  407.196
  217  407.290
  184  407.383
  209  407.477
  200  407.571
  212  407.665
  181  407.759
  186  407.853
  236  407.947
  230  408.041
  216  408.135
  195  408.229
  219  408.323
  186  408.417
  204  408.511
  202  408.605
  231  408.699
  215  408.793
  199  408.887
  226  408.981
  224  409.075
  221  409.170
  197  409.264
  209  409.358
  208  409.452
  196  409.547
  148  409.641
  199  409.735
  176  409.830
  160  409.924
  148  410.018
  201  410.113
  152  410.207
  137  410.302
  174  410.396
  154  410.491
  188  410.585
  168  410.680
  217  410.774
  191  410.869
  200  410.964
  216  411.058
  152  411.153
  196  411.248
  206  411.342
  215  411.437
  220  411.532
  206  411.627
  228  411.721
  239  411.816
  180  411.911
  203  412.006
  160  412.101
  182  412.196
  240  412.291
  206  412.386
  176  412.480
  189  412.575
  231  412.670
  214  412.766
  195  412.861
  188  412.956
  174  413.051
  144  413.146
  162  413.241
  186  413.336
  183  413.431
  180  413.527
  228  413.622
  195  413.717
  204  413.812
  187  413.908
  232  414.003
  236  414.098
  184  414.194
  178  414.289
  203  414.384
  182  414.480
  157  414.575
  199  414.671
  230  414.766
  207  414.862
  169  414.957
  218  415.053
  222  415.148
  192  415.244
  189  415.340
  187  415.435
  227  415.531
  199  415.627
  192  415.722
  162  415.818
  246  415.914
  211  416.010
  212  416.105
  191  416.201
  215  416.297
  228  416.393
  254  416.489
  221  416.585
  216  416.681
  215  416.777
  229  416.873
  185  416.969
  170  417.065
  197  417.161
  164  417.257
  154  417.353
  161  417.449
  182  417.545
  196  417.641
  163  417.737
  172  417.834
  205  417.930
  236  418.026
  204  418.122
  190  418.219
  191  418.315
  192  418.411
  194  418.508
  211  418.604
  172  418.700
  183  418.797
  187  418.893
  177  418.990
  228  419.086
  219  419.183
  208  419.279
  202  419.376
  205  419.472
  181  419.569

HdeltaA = -0.09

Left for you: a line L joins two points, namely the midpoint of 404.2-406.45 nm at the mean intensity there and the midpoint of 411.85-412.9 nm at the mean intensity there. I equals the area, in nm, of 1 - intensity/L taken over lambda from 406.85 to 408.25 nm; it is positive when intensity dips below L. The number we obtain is -0.13 nm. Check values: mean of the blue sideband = 177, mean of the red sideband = 198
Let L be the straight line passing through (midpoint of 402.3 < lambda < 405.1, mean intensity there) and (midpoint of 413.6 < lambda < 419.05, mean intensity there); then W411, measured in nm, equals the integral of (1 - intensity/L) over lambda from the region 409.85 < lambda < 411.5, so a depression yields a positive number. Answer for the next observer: 0.10 nm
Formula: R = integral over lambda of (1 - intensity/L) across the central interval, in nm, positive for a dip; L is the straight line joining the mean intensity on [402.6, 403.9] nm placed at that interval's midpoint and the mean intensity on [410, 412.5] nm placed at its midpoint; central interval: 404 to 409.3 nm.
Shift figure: -0.08 nm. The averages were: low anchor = 186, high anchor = 192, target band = 191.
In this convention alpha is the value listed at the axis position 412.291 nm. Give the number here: 240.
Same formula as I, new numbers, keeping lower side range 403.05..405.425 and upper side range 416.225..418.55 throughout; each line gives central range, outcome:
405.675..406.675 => 0.05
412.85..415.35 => 0.00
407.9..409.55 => -0.21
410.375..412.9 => -0.09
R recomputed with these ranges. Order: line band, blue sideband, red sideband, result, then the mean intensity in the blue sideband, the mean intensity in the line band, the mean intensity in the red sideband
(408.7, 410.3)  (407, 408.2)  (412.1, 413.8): 0.05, 201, 192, 192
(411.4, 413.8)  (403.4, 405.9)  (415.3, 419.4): -0.05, 184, 197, 199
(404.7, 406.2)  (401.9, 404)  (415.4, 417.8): 0.08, 192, 183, 199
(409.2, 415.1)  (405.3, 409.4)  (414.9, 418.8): 0.14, 195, 192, 198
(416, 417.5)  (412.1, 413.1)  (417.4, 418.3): -0.07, 198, 201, 190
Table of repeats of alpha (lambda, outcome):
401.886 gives 217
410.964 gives 200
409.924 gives 160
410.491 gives 154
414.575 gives 157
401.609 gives 180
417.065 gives 170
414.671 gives 199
